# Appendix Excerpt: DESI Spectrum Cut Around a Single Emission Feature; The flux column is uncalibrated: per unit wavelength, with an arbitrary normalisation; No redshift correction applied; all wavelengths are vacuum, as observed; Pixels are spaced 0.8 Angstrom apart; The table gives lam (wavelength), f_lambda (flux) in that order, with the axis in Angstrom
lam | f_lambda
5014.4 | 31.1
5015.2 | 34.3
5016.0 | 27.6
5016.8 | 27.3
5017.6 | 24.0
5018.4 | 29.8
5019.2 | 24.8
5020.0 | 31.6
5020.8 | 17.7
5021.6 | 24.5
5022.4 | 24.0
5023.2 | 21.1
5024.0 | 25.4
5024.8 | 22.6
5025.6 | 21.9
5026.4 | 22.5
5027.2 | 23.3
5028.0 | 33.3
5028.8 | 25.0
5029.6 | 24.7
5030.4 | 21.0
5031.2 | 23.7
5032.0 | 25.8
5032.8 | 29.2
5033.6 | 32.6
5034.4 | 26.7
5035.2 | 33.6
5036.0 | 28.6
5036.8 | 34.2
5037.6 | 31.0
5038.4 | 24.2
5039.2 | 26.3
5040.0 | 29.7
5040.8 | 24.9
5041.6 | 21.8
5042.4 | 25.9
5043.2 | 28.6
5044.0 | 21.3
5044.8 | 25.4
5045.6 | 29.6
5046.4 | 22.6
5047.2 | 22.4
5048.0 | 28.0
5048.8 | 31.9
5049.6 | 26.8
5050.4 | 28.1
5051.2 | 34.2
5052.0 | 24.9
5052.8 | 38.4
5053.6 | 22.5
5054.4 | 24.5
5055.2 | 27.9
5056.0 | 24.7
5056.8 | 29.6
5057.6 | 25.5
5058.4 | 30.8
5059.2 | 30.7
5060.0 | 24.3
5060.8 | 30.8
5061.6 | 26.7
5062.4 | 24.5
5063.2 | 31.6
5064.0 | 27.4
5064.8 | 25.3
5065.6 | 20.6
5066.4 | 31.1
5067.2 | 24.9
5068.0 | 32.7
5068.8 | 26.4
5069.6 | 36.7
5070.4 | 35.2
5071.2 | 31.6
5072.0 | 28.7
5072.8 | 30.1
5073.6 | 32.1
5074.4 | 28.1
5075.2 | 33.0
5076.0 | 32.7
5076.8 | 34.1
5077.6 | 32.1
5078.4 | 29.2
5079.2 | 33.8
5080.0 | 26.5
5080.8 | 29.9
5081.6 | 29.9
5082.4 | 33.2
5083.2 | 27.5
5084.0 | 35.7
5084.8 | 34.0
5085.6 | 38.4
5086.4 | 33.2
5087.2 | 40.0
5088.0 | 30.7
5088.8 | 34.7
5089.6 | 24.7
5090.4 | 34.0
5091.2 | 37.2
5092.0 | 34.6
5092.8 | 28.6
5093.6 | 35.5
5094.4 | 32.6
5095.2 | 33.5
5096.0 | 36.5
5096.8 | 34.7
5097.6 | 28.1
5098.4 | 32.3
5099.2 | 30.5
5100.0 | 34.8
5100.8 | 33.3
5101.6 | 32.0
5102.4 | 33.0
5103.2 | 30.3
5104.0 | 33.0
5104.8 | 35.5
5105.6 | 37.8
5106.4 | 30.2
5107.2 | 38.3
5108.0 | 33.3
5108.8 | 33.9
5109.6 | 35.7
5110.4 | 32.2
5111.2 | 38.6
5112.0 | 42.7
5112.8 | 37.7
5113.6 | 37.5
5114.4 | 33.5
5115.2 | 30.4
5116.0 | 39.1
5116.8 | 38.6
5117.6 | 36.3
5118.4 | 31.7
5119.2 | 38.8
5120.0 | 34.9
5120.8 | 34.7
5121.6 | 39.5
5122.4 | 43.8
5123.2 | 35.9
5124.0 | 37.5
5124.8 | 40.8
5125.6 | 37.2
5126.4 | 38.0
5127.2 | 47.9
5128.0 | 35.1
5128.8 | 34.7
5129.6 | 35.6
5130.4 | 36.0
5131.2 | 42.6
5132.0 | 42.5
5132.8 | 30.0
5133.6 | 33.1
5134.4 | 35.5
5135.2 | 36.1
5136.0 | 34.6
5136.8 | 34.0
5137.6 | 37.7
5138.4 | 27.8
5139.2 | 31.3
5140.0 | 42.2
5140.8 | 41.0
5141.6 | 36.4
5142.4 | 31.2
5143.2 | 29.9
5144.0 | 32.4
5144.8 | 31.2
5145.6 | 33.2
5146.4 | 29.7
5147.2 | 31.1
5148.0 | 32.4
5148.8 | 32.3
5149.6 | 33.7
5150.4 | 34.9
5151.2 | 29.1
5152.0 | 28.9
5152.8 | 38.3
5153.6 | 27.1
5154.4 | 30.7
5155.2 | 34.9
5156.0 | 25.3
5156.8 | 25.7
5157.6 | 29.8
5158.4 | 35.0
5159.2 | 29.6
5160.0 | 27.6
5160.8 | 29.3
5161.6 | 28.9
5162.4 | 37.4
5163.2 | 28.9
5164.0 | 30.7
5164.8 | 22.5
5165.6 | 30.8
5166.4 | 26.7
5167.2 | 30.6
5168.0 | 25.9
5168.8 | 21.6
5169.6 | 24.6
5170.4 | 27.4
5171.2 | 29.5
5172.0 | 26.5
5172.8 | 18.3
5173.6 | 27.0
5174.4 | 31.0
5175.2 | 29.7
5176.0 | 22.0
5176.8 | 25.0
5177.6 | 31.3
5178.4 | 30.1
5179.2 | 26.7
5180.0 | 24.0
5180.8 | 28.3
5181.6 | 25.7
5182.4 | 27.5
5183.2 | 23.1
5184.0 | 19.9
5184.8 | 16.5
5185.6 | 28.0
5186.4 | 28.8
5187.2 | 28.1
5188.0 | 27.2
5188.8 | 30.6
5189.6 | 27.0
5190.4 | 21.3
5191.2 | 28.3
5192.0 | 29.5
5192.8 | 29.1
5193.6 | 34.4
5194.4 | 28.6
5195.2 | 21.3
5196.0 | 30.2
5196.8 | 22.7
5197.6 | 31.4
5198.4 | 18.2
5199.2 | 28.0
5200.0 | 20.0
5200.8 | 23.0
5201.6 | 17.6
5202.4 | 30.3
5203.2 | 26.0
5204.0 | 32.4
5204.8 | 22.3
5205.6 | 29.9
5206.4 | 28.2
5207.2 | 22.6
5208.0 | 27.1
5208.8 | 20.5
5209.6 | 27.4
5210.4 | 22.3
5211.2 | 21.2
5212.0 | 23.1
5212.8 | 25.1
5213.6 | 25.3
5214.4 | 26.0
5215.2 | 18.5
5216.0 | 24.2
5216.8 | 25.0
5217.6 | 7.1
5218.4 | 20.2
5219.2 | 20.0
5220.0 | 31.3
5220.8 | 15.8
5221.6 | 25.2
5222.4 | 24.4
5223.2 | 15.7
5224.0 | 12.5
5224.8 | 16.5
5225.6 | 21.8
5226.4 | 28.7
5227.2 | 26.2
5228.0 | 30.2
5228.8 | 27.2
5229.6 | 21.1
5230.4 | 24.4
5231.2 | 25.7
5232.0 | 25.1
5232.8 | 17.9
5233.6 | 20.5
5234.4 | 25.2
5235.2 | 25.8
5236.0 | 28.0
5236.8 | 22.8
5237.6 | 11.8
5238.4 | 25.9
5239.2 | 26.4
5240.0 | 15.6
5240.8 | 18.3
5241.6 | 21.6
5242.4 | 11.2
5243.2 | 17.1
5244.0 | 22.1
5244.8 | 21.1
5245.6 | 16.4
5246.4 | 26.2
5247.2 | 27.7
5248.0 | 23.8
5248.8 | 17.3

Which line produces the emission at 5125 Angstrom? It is C III]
